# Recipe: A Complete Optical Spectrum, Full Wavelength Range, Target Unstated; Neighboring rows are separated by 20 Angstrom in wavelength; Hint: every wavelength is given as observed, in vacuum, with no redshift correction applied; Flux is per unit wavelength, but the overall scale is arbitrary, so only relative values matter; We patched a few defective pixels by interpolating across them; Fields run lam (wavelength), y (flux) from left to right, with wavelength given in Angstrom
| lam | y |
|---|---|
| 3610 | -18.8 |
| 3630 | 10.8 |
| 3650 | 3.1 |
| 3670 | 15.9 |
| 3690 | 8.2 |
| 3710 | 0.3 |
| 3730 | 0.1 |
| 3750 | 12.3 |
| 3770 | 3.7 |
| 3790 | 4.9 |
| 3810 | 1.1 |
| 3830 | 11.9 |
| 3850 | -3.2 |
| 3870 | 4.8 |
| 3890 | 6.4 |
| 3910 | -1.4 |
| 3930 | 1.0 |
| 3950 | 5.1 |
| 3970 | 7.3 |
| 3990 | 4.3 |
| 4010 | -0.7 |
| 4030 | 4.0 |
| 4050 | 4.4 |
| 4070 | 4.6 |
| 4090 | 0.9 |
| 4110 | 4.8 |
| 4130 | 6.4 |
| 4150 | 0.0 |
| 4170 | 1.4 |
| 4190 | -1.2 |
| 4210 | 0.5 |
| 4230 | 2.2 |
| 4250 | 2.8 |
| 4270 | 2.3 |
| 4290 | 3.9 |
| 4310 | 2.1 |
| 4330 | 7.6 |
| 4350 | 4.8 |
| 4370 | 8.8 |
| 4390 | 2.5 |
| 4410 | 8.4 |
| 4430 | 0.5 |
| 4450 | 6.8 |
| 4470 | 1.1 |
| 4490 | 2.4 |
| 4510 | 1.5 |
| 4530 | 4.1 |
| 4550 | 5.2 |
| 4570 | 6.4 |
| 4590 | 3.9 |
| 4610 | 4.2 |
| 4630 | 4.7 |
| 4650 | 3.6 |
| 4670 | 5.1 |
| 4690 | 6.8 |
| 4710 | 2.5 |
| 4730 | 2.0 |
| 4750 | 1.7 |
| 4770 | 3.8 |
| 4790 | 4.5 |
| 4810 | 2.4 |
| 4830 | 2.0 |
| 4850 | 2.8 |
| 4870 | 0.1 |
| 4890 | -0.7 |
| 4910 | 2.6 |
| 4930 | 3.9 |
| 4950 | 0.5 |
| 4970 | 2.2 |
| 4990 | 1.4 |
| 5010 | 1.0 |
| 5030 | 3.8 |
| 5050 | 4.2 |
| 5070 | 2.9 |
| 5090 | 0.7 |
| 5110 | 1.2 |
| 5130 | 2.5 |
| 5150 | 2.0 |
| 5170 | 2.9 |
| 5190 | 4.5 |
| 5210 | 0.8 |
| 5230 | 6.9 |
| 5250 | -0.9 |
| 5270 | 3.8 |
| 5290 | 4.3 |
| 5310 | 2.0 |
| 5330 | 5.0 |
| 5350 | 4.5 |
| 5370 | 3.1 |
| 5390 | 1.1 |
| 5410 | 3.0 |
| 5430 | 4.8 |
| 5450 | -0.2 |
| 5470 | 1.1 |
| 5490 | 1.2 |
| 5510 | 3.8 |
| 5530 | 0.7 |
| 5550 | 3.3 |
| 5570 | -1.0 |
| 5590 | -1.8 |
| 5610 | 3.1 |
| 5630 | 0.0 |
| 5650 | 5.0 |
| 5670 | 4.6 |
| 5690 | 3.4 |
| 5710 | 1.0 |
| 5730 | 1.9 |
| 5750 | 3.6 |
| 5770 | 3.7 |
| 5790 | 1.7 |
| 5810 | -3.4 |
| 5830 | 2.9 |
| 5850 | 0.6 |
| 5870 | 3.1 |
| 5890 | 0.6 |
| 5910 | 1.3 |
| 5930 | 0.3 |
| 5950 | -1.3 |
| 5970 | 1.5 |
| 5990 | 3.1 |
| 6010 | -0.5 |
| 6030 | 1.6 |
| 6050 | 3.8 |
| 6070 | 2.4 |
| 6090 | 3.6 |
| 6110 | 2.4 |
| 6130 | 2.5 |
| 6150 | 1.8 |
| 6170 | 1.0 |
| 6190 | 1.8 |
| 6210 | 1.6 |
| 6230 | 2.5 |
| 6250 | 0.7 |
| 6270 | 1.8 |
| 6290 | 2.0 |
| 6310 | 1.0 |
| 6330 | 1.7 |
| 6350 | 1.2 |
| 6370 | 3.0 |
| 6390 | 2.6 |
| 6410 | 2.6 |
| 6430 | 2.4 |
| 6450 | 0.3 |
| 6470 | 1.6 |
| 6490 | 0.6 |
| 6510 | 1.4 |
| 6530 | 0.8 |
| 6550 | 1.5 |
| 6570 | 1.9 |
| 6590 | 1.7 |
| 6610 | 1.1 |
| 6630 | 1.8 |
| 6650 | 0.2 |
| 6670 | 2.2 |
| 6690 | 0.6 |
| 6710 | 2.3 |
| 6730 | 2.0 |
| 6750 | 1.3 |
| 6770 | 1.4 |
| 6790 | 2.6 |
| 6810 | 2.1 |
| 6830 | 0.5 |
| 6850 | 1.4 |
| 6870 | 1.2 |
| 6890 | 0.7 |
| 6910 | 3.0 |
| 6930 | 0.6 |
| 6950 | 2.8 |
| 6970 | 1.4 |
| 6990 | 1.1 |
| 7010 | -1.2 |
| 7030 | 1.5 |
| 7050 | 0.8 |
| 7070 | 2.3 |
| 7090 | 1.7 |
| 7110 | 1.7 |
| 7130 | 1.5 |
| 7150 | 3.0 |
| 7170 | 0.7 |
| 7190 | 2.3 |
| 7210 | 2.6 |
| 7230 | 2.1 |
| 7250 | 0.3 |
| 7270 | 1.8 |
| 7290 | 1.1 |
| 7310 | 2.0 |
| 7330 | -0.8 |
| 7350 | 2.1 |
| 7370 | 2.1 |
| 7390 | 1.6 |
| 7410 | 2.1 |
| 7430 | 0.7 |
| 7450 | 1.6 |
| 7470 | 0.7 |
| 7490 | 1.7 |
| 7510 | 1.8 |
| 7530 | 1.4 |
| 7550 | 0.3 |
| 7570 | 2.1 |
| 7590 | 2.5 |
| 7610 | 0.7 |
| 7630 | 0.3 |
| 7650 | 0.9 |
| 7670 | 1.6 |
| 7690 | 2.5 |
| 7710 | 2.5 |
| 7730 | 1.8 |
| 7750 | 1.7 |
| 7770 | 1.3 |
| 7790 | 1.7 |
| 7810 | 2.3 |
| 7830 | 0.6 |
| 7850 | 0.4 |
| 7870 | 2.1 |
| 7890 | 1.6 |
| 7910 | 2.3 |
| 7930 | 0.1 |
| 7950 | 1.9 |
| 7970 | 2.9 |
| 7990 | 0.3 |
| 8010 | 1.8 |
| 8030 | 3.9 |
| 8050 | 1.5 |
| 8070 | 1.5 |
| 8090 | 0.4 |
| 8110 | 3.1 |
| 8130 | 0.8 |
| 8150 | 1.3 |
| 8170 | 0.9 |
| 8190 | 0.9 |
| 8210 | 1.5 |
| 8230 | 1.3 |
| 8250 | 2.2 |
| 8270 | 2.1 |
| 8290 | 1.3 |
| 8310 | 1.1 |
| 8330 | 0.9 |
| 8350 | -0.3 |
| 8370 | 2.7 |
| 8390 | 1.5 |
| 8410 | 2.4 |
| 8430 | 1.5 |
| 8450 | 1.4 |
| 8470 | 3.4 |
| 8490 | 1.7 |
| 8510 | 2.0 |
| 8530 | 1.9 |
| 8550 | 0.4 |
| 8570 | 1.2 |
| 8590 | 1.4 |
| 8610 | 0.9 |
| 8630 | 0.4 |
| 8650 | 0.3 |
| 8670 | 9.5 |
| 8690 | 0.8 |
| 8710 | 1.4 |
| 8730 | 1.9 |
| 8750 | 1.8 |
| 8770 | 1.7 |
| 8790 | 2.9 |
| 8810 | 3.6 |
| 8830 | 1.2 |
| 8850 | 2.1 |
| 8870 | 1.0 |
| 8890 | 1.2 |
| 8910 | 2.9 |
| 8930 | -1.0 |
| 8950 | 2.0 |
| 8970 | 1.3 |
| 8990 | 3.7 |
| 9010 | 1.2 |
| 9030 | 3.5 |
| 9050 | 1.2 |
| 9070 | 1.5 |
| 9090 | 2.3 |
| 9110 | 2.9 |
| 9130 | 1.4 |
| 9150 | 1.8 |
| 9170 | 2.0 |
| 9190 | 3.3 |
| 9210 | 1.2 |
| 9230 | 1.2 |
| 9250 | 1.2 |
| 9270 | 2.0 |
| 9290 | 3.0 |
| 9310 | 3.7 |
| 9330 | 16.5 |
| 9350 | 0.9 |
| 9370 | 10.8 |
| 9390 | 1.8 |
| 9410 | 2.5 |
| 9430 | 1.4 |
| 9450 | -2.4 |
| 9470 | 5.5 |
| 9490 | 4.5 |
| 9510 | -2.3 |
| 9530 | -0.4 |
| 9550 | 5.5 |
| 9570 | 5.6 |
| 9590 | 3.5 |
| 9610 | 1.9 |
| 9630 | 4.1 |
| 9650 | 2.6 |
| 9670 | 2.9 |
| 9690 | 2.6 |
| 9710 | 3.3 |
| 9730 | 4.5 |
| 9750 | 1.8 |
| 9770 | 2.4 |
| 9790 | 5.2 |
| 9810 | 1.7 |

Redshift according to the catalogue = 1.326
